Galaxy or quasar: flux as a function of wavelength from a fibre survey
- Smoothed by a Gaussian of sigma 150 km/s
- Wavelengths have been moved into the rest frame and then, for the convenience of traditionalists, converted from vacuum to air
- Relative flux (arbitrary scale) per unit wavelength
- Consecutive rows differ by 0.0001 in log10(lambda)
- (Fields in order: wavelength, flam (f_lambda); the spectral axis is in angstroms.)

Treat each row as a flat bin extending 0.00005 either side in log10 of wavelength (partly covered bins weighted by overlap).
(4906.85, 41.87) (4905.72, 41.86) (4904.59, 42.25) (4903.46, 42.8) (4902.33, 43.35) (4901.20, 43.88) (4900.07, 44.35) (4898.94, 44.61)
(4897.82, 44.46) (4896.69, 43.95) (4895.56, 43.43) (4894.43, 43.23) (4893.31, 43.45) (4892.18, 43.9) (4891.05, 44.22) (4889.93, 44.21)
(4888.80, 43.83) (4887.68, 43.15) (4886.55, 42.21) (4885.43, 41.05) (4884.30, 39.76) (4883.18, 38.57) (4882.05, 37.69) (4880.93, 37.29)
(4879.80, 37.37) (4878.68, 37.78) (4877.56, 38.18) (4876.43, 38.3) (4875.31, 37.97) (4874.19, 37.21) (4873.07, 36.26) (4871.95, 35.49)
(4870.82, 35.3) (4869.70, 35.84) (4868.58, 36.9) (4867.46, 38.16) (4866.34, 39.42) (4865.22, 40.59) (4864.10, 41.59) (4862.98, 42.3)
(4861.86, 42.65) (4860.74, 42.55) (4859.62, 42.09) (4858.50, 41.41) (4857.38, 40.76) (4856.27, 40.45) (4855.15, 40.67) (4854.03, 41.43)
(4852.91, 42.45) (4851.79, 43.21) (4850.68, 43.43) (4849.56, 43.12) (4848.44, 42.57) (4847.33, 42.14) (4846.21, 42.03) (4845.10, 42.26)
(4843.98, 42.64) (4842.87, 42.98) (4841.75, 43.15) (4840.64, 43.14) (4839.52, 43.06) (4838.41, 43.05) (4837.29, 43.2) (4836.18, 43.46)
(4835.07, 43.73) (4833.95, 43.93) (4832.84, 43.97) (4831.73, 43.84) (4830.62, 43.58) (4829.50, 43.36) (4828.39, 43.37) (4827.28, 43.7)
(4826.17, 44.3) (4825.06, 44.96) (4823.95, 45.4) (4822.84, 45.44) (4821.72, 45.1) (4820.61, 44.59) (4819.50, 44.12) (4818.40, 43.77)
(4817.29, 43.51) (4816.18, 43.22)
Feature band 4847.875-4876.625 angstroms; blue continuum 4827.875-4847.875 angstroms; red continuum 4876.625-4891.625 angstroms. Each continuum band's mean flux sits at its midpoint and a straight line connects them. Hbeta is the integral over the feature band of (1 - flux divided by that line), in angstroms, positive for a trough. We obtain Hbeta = 1.1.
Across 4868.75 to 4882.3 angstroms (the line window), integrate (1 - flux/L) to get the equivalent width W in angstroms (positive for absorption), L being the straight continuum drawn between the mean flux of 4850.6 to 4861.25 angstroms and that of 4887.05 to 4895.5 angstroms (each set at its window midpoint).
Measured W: 1.8 angstroms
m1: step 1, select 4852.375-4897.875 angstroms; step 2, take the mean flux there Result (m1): 40.4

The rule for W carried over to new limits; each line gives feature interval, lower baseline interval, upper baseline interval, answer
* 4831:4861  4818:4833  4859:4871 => -0.4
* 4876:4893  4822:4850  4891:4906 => 1.2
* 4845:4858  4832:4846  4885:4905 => 0.4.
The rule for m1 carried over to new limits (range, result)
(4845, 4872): 40.8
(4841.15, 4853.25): 42.8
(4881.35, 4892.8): 41.8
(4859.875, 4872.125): 39.3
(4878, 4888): 39.3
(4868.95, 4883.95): 37.2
